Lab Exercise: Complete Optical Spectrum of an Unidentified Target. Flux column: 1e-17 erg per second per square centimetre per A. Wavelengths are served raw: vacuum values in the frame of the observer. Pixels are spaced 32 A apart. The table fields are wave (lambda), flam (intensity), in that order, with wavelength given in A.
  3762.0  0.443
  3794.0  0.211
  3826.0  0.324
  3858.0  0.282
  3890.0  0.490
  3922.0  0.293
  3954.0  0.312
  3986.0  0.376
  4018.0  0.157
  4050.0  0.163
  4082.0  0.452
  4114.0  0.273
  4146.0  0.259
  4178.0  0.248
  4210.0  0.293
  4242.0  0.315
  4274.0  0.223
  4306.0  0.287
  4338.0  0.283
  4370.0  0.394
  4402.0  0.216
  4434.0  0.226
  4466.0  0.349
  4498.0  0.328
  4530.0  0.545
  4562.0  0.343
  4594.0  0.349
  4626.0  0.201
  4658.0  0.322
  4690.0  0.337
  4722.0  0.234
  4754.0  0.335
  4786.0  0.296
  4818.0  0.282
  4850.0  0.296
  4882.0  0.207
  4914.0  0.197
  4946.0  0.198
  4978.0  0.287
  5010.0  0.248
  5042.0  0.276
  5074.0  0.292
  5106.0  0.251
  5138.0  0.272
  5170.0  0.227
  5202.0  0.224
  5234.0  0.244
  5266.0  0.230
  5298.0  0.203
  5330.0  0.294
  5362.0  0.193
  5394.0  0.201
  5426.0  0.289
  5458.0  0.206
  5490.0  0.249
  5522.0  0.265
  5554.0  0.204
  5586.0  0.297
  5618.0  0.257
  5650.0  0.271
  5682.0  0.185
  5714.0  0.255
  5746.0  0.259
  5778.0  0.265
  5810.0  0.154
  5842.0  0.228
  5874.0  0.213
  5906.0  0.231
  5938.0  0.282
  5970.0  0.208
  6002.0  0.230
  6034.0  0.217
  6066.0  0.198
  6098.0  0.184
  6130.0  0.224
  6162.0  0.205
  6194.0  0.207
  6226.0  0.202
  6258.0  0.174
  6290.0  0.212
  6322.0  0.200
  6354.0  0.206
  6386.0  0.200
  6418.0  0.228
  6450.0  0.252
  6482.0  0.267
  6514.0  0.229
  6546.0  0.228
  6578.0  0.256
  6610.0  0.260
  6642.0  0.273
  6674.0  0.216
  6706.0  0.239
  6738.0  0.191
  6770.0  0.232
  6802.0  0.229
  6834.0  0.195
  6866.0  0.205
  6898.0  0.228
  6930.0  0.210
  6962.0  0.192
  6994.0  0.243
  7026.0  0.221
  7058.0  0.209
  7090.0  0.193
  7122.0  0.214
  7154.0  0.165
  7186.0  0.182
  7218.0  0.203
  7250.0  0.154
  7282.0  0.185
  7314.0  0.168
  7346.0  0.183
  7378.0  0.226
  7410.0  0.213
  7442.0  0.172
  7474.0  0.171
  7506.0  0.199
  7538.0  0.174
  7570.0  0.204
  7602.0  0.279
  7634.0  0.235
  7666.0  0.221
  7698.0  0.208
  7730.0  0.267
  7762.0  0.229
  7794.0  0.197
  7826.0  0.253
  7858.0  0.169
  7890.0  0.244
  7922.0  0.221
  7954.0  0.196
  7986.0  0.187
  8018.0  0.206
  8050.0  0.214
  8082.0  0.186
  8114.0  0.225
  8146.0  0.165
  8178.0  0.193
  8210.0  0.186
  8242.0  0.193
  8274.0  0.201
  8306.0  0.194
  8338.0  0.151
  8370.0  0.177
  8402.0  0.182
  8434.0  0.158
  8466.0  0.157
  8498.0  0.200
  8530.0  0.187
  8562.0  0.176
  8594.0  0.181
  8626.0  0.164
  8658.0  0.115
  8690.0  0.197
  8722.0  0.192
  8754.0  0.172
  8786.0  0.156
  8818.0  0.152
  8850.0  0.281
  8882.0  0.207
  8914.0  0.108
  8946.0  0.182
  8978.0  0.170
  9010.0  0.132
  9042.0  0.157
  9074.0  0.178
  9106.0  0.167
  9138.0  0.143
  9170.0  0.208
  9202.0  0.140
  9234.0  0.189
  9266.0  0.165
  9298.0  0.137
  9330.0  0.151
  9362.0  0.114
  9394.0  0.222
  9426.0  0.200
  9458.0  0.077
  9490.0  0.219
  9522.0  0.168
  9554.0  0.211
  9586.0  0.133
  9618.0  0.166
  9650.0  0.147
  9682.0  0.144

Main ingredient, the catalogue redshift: 0.13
